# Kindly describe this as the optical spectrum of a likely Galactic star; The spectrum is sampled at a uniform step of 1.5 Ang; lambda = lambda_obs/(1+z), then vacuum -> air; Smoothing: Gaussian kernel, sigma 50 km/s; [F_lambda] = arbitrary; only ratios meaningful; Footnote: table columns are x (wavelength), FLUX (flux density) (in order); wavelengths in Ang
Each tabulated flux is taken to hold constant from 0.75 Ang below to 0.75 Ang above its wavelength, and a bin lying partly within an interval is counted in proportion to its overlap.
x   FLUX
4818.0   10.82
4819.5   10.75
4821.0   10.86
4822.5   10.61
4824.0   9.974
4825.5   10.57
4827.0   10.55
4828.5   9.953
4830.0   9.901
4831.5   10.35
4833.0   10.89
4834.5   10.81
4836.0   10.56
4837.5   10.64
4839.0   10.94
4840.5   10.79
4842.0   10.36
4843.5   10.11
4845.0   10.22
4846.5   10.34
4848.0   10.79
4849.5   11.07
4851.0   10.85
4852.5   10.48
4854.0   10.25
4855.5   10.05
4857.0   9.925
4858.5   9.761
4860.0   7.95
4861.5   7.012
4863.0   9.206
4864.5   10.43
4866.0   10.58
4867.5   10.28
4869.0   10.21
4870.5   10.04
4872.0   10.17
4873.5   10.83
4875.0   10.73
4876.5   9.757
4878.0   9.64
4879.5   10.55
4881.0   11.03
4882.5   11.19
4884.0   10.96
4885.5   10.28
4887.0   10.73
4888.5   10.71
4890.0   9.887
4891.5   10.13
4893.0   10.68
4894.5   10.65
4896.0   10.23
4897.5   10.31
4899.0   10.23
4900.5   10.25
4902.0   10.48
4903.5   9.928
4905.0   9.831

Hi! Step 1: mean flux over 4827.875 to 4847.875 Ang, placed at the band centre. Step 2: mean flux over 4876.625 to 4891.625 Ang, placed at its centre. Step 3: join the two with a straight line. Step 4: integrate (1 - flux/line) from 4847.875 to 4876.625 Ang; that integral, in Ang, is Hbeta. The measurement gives 1.3 Ang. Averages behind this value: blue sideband 10.5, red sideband 10.5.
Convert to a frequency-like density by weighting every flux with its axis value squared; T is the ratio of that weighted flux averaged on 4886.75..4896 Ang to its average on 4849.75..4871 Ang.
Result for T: 1.08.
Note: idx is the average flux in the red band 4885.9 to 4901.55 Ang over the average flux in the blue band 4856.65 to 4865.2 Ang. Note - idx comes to 1.2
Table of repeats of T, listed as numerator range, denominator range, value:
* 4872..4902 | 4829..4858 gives 1.02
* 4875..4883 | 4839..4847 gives 1.02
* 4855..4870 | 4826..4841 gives 0.92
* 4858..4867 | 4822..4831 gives 0.91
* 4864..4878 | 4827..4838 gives 1.00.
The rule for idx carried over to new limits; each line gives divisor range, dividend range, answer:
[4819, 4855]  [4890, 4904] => 0.98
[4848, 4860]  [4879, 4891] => 1.04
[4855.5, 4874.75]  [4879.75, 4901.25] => 1.08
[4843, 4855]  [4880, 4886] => 1.03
